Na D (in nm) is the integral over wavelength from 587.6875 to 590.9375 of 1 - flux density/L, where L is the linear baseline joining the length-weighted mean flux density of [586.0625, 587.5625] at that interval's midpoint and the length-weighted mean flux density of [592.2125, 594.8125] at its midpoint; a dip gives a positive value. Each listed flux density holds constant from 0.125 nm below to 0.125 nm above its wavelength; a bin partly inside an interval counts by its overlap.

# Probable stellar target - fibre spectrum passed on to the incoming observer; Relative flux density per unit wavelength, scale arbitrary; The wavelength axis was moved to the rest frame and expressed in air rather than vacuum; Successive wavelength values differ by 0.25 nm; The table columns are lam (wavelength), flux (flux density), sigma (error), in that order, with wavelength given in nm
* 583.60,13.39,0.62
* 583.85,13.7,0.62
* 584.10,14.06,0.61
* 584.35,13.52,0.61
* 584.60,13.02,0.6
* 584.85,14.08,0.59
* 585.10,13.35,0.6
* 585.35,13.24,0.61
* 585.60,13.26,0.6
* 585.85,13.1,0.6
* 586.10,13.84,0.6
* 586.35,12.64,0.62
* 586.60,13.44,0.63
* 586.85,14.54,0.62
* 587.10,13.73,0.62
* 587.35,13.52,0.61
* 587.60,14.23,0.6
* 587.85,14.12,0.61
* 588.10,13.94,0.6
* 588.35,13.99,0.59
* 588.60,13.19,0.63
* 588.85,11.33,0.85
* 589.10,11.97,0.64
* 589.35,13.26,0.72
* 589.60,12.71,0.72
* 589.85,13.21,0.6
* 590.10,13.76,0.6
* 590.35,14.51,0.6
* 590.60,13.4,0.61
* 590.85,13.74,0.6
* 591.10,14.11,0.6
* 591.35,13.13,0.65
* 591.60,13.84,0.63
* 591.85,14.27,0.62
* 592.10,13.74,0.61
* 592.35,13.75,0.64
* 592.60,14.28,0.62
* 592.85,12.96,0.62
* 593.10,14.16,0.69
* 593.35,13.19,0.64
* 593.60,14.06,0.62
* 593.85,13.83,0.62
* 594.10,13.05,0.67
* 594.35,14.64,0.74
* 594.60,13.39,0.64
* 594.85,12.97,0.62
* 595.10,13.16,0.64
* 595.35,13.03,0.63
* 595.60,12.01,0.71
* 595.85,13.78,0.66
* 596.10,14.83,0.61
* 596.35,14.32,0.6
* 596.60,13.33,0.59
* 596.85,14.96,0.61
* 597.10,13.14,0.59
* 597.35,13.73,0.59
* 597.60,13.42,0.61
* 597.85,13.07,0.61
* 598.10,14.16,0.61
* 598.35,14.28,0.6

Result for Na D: 0.08 nm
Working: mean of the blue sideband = 13.6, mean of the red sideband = 13.7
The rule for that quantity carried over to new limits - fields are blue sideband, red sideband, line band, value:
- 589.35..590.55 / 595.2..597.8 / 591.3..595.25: -0.02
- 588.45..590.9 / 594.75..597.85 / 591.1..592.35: -0.05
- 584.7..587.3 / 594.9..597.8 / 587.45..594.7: -0.02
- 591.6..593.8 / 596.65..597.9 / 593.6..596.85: 0.03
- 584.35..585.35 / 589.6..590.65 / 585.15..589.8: 0.07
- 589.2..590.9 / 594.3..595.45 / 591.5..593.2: -0.05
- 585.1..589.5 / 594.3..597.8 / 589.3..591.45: -0.02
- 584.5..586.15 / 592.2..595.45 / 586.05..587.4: -0.02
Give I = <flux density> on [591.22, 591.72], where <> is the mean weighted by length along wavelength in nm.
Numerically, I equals 13.5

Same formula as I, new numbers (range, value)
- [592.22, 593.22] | 13.8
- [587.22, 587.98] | 14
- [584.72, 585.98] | 13.4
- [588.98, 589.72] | 12.7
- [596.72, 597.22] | 14.1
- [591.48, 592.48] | 13.9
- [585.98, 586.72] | 13.3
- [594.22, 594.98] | 13.7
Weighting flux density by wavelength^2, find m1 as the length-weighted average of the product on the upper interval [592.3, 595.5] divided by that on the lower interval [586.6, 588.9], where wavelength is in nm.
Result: 1.01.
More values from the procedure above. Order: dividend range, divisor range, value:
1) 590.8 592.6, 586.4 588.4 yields 1.01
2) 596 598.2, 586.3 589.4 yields 1.07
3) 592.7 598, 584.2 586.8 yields 1.05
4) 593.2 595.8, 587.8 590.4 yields 1.03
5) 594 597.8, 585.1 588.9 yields 1.04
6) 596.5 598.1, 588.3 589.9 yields 1.10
